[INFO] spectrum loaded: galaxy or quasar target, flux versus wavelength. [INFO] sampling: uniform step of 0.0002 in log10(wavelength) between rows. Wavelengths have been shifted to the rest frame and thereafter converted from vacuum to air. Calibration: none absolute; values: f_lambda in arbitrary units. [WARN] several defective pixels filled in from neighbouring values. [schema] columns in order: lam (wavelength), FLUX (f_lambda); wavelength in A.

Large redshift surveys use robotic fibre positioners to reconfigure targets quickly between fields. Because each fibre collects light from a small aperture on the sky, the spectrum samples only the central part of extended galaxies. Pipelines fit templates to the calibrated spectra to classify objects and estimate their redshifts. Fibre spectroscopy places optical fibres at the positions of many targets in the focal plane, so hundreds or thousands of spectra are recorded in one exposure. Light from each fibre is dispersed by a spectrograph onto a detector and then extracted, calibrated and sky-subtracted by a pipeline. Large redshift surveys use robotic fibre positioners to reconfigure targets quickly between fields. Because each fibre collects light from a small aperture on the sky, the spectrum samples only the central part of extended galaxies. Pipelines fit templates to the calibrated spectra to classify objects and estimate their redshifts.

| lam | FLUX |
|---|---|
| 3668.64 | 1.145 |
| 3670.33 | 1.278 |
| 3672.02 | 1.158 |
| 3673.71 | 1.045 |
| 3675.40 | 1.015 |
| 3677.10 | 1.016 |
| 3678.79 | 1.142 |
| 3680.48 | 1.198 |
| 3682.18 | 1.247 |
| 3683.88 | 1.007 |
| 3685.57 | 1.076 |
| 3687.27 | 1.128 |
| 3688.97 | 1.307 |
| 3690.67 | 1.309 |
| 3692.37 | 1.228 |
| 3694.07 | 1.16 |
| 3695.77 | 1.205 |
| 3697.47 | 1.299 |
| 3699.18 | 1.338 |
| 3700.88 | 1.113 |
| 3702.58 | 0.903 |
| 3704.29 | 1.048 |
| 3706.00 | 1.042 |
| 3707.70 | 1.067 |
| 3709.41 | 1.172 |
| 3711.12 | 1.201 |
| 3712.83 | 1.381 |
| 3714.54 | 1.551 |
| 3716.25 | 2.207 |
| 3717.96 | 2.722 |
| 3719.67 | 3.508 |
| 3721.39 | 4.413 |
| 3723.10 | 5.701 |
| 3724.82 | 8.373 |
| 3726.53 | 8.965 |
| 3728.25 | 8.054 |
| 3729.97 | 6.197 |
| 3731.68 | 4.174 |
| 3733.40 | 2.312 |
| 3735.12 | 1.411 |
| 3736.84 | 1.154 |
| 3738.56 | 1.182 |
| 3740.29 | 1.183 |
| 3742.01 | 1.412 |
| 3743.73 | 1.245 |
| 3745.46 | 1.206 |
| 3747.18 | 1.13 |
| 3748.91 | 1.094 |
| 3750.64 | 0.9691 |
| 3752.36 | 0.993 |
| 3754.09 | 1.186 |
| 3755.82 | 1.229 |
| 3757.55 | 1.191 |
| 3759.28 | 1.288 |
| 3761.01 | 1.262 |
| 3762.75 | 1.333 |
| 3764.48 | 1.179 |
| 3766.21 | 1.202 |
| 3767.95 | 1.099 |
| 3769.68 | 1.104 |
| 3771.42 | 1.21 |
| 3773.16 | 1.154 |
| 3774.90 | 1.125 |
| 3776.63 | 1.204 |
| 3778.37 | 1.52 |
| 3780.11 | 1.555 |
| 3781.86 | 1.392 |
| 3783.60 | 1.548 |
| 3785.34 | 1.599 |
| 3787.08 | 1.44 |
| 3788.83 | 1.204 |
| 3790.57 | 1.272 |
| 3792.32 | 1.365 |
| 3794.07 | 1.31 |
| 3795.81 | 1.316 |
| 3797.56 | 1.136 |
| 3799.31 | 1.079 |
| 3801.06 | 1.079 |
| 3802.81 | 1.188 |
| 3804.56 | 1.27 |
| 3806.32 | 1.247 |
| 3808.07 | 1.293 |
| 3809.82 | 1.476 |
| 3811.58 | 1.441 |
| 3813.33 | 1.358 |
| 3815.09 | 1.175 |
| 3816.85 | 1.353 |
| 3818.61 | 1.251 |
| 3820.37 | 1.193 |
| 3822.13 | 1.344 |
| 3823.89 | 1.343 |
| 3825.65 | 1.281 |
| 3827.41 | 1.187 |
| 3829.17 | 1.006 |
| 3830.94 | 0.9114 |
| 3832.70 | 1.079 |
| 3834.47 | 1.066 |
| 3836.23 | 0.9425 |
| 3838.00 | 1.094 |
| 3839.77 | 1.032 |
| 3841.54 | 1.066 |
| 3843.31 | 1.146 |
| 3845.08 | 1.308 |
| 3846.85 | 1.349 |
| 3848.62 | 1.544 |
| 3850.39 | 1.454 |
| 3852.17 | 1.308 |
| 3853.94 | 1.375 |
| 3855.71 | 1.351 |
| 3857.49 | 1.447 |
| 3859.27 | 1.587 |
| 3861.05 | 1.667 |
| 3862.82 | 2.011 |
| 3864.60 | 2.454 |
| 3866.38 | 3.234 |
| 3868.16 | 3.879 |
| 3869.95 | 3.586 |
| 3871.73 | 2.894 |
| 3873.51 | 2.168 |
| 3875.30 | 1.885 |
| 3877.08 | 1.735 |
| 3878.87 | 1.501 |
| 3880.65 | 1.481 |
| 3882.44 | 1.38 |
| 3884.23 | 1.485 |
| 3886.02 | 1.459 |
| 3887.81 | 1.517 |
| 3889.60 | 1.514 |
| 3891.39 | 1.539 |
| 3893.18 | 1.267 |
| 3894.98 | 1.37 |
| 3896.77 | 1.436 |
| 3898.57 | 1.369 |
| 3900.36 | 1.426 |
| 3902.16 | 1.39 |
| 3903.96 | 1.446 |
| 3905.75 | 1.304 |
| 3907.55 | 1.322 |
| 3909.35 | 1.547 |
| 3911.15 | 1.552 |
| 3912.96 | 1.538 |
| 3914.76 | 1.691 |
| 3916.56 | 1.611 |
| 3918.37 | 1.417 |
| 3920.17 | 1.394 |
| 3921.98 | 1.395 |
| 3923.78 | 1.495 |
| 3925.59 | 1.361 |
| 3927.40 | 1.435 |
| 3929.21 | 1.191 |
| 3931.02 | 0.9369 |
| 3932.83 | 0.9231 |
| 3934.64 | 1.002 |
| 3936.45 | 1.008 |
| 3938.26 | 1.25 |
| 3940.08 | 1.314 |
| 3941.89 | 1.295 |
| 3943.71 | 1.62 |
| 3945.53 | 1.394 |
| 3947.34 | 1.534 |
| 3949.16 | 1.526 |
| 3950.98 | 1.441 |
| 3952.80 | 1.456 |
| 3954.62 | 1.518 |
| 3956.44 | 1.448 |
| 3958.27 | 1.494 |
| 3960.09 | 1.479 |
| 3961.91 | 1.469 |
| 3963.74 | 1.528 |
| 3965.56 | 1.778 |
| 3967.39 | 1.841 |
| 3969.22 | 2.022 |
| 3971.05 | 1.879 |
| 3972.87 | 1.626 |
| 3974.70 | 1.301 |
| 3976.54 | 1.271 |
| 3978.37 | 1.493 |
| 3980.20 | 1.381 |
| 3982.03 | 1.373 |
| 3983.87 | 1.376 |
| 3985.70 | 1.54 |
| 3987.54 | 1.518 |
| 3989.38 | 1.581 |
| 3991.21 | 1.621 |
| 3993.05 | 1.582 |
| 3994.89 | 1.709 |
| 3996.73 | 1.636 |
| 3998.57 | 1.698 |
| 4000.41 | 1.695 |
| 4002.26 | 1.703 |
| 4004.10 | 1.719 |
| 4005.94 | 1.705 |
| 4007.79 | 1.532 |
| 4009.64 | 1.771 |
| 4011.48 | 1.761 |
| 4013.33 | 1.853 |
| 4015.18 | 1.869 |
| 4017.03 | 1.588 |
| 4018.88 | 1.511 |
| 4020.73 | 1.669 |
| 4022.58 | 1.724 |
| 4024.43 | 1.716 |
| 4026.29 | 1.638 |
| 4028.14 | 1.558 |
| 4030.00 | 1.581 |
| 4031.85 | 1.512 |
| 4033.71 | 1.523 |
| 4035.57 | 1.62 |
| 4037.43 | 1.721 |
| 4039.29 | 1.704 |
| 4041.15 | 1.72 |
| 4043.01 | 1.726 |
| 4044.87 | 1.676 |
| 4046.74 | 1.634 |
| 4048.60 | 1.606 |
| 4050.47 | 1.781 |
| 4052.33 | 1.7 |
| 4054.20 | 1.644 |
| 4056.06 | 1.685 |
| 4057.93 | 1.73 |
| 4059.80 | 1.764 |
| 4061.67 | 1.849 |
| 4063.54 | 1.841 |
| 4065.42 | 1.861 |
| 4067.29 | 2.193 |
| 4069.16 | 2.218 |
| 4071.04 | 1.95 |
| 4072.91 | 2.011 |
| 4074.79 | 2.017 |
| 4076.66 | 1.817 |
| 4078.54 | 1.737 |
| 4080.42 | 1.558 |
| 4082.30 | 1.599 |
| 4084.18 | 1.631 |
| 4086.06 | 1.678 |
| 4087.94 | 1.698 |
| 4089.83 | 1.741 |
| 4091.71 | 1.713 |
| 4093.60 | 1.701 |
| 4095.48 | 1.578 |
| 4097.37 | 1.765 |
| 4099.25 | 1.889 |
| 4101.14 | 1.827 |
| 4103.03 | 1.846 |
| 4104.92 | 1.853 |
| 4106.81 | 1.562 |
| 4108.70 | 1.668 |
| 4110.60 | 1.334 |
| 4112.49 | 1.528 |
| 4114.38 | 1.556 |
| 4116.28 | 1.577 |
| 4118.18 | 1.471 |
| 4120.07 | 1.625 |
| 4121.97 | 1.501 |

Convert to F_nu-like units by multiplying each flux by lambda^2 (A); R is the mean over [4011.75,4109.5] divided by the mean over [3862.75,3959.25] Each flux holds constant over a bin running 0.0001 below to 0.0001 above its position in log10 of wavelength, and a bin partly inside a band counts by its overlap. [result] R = 1.2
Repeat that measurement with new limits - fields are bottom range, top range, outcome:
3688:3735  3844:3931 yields 0.65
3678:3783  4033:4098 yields 1.09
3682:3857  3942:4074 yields 1.14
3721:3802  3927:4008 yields 0.82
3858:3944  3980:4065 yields 1.09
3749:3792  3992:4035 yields 1.49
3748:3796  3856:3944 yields 1.37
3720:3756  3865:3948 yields 0.57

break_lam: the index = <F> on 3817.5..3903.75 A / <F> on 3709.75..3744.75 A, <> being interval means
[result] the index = 0.46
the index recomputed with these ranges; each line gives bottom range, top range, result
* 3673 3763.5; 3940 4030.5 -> 0.79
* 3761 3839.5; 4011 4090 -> 1.39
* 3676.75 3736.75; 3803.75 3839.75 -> 0.50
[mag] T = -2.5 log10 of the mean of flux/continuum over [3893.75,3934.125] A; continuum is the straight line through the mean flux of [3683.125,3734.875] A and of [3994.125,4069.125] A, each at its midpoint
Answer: 0.43 mag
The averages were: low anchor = 2.63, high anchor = 1.71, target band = 1.38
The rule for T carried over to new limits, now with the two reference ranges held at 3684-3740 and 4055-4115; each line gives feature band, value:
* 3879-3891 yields 0.42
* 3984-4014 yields 0.17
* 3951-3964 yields 0.34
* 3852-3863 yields 0.42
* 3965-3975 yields 0.13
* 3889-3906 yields 0.46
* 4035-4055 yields 0.10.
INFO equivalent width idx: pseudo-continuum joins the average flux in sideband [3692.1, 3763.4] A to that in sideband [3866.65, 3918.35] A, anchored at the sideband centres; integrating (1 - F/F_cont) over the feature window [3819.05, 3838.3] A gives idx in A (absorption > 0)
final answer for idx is 8.0 A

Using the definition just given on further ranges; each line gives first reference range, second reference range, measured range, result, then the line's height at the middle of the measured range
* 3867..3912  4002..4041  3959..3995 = 2.73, 1.69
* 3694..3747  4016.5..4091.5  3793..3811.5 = 8.86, 2.4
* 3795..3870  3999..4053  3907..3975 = 5.26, 1.57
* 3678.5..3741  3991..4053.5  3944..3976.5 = 4.41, 1.81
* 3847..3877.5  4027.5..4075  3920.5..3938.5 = 6.99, 1.97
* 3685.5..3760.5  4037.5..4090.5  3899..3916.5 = 4.39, 1.97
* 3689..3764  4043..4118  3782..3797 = 5.24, 2.12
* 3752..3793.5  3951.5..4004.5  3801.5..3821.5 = 0.68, 1.34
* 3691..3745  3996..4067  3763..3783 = 9.67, 2.43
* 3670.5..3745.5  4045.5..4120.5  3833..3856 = 9.03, 2.02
